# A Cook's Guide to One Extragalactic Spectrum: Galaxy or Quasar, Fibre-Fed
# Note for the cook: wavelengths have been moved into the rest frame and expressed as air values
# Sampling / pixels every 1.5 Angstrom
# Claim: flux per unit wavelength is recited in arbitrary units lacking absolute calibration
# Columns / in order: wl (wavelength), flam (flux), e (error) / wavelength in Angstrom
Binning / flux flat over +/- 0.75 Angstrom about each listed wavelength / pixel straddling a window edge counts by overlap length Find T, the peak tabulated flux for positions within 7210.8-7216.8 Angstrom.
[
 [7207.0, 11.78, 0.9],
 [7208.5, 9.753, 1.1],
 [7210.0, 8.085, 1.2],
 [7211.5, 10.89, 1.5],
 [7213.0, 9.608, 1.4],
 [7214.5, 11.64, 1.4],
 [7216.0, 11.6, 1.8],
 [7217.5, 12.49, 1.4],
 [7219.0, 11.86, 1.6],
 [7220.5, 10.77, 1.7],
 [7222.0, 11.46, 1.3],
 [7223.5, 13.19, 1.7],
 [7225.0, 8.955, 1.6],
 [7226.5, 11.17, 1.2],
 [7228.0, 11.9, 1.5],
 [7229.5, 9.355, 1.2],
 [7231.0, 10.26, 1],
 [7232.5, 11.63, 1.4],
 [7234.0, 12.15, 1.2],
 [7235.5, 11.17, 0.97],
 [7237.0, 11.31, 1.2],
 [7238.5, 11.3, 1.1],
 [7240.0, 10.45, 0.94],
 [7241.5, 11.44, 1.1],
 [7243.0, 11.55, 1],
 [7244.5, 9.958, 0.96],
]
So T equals 11.64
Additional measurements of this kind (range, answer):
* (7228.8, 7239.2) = 12.15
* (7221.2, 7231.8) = 13.19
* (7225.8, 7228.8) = 11.9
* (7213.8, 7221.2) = 12.49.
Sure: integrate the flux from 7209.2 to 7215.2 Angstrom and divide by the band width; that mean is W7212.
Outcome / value 10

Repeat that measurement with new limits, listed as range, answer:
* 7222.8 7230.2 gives 10.9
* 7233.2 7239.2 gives 11.5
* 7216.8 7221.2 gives 11.7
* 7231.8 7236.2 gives 11.7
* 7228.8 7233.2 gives 10.4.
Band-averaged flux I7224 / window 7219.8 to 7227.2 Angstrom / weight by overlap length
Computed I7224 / 11.1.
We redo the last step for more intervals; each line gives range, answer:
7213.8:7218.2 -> 11.9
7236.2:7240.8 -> 11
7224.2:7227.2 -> 10.1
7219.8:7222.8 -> 11.2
